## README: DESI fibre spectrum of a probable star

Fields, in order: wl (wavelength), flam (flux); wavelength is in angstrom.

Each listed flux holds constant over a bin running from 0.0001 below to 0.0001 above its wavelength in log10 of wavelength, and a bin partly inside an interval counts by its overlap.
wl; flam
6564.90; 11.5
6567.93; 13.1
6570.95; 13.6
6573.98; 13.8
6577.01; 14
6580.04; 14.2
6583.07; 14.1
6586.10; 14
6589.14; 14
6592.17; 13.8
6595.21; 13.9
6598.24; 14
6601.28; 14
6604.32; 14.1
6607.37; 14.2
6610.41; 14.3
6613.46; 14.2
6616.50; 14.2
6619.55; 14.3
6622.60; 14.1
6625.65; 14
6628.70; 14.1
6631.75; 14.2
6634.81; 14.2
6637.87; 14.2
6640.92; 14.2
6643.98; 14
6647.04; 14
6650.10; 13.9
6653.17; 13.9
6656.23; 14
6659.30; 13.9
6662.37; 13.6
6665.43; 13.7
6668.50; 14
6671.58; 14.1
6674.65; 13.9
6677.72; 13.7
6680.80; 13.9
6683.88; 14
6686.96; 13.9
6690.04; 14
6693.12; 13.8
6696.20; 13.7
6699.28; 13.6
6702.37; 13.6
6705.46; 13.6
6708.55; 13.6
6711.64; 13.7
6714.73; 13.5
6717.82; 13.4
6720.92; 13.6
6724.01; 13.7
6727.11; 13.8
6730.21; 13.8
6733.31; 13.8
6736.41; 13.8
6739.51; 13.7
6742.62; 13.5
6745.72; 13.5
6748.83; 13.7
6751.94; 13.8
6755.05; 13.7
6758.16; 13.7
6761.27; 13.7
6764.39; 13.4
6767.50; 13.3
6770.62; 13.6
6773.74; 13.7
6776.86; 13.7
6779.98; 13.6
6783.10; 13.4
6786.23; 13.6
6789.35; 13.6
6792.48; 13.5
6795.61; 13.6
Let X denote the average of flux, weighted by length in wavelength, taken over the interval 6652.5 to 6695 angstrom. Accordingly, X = 13.9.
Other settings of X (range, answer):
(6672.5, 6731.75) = 13.7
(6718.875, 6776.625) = 13.7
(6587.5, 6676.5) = 14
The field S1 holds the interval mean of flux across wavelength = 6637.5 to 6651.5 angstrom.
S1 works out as 14.1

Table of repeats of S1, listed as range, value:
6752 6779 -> 13.6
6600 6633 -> 14.2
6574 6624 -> 14.1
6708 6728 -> 13.6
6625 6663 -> 14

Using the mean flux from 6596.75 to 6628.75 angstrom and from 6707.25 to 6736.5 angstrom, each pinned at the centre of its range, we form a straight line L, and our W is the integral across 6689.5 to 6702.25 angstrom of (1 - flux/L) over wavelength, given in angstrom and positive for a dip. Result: 0.0 angstrom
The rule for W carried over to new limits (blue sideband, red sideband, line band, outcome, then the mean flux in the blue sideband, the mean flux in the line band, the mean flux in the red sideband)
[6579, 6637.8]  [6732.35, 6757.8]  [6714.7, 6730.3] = 0.14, 14.1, 13.6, 13.7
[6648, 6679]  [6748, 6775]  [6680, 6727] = 0.22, 13.9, 13.7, 13.6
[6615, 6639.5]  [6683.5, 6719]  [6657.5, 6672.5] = 0.08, 14.2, 13.8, 13.7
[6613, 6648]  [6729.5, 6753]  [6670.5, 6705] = 0.22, 14.1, 13.8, 13.7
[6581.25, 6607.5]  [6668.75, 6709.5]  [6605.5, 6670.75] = -0.68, 14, 14.1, 13.8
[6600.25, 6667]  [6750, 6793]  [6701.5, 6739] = 0.29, 14.1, 13.7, 13.6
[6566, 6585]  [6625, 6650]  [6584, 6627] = -0.48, 13.8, 14.1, 14.1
